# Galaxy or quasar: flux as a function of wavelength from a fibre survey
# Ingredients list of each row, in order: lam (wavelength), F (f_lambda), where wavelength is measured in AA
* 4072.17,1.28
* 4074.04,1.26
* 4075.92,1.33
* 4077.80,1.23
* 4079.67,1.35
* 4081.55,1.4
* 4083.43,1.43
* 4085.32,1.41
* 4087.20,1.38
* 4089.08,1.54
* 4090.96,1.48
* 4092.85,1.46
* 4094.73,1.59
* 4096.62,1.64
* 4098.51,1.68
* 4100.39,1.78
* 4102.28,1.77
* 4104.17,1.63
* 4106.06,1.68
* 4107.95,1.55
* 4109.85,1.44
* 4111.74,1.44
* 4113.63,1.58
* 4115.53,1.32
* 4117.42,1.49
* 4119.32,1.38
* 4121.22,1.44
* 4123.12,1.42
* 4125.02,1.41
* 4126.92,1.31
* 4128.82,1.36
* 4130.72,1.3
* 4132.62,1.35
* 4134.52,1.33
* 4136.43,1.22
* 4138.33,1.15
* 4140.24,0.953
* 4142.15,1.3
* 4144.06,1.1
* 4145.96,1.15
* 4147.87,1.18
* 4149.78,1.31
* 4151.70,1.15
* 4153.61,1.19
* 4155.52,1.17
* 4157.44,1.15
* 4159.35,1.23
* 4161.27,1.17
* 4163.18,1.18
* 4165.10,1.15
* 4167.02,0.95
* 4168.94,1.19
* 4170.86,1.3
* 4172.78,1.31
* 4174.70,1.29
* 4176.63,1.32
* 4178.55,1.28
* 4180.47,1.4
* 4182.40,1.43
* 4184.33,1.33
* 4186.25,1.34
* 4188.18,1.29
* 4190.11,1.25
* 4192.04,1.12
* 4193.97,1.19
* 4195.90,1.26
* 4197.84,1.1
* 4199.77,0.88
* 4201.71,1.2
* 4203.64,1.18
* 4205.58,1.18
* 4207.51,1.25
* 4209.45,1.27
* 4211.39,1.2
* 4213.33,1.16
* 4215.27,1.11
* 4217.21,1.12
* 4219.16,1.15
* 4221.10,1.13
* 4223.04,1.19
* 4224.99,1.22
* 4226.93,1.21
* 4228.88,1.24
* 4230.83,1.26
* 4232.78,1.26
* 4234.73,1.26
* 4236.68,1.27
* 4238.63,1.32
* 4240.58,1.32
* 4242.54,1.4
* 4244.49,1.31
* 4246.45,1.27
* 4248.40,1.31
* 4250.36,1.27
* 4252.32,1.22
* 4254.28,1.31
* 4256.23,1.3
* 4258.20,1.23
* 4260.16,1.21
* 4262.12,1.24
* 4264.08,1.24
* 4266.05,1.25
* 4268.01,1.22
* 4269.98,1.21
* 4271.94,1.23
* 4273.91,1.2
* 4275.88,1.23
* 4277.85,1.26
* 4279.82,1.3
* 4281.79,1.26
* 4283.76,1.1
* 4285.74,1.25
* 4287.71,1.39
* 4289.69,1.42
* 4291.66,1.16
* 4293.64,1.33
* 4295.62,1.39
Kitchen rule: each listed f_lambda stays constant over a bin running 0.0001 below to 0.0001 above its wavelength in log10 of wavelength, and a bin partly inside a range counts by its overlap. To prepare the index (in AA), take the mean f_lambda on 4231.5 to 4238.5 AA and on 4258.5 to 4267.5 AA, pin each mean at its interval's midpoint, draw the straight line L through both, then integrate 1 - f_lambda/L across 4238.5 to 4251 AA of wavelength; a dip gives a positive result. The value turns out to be -0.6 AA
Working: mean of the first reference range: 1.27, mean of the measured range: 1.31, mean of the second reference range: 1.23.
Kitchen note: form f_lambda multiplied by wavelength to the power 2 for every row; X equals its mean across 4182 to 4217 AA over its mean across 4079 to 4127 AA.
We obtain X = 0.8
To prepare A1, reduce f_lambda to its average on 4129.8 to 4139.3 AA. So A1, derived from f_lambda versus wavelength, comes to 1.27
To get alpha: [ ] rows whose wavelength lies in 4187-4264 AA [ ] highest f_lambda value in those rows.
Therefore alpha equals 1.4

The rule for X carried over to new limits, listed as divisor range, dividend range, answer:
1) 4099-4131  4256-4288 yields 0.89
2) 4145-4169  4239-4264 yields 1.15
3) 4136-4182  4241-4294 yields 1.11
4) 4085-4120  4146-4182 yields 0.81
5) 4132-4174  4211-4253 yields 1.08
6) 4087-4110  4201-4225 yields 0.78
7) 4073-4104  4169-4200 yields 0.89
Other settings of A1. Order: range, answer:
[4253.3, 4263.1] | 1.26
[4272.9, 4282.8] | 1.25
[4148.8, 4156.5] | 1.2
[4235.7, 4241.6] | 1.3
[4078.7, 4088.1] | 1.39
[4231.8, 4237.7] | 1.26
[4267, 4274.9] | 1.22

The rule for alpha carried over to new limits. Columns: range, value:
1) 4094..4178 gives 1.78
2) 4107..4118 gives 1.58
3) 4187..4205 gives 1.29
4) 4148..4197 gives 1.43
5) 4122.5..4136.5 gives 1.42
